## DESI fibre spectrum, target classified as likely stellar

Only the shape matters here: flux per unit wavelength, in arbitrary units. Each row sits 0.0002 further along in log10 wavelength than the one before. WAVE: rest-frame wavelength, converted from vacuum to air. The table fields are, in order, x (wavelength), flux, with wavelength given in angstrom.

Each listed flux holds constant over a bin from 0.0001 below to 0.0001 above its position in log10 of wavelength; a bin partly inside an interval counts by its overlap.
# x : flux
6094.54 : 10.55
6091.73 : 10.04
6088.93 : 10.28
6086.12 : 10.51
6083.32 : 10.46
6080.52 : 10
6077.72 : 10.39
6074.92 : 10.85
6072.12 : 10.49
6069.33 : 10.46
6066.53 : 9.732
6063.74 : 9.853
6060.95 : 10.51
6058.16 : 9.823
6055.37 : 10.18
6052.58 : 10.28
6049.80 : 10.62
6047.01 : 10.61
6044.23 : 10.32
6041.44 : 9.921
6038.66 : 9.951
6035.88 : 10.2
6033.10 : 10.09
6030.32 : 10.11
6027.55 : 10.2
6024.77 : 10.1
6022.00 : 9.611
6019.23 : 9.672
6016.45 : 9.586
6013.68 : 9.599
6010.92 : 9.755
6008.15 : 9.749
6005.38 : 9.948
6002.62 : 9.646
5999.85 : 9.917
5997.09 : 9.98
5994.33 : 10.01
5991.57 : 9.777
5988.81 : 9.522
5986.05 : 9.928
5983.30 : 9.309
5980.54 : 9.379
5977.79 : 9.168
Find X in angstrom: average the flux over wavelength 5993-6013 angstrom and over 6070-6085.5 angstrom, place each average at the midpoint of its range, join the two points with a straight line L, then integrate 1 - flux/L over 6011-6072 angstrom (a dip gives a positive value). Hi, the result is 0.5 angstrom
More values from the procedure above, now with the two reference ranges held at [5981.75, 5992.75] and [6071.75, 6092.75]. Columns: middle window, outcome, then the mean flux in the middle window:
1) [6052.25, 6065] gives 0.09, 10.1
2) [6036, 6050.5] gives -0.28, 10.3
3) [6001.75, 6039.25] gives 0.05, 9.88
